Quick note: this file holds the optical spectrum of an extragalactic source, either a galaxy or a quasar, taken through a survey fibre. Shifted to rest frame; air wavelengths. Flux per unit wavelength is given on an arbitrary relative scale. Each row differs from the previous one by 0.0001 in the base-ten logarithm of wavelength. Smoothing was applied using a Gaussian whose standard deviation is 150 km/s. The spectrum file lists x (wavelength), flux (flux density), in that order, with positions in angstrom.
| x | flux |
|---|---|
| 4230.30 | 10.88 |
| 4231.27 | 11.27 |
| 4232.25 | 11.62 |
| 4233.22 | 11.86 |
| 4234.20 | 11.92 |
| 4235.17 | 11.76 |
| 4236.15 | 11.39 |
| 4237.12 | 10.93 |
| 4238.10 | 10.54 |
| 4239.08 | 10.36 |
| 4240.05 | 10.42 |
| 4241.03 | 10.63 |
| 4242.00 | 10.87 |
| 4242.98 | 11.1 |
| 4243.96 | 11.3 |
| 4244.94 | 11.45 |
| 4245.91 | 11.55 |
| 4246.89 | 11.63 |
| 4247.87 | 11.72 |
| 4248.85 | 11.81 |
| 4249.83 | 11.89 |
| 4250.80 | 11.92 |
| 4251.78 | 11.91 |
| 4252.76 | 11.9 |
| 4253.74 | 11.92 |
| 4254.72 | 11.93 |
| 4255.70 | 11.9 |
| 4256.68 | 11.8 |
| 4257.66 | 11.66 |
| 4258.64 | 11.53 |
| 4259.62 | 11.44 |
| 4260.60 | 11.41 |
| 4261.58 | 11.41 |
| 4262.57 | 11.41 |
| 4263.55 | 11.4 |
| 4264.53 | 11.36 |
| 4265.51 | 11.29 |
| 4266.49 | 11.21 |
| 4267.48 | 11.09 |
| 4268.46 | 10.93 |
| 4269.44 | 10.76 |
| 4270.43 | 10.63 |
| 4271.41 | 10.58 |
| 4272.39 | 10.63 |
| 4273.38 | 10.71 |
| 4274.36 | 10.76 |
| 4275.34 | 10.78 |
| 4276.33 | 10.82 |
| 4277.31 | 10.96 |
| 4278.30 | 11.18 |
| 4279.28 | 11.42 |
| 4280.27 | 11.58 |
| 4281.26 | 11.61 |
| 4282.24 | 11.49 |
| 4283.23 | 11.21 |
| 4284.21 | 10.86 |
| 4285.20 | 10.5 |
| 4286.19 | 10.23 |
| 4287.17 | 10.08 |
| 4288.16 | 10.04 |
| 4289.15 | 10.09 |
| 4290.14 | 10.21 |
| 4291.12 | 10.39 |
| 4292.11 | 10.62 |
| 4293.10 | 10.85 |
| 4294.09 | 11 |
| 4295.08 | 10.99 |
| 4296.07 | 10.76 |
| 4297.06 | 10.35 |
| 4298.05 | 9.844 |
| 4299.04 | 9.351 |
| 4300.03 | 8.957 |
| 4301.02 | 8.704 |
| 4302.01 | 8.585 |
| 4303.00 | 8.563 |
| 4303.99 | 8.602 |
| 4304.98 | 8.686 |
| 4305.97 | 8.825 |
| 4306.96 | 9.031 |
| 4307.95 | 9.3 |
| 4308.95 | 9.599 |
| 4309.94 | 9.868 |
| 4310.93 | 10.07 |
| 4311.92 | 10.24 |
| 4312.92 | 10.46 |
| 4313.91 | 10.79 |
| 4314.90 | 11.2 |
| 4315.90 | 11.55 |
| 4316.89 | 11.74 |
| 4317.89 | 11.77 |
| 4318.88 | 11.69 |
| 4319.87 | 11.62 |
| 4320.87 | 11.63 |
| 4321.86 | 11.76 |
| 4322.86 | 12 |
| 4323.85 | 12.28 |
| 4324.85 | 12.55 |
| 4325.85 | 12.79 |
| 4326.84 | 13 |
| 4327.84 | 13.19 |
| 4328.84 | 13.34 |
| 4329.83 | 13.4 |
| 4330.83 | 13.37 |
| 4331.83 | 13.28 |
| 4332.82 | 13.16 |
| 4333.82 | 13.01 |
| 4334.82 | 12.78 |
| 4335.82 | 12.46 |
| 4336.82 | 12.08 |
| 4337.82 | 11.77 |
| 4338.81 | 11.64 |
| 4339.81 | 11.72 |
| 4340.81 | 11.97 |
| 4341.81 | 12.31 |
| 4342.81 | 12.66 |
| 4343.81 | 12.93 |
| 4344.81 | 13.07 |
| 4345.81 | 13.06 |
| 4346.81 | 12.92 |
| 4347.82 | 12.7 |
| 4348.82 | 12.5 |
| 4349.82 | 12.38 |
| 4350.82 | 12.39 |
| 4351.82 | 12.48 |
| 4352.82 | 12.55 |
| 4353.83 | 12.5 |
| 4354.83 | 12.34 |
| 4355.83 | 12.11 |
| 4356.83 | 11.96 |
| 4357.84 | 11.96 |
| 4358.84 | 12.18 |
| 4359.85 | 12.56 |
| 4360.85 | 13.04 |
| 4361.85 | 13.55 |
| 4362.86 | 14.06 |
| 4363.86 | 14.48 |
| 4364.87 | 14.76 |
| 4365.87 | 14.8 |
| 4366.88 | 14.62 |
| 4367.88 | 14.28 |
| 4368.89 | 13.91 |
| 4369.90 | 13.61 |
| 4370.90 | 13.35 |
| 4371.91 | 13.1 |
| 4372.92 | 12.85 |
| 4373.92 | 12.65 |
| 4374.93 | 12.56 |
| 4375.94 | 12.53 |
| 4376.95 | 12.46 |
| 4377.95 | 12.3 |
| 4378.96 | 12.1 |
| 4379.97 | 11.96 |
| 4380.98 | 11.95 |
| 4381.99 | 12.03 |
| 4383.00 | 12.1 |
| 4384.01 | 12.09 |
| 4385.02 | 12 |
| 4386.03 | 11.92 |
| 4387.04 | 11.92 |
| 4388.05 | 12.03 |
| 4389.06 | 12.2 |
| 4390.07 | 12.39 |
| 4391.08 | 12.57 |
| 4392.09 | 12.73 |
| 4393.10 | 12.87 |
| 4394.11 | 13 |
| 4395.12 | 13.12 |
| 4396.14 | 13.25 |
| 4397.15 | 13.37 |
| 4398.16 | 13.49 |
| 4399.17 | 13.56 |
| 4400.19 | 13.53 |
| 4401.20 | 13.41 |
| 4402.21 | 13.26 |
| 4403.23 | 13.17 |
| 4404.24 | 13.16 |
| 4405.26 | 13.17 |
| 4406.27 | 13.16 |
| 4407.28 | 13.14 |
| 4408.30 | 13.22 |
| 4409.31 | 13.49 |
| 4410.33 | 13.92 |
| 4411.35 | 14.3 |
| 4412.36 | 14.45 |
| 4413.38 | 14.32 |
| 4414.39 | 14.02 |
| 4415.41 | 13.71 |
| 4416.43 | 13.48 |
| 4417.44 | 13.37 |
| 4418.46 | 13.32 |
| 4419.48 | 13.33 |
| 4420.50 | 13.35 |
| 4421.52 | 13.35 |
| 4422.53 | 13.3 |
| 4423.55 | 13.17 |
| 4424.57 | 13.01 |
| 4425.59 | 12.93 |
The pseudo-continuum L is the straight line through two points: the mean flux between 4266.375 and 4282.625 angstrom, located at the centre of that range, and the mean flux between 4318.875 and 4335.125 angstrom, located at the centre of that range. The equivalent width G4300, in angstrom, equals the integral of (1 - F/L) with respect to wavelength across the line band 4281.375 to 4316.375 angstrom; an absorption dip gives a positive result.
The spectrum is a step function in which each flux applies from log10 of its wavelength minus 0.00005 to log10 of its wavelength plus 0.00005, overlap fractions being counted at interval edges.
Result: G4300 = 5.0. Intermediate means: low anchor 11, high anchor 12.7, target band 10.1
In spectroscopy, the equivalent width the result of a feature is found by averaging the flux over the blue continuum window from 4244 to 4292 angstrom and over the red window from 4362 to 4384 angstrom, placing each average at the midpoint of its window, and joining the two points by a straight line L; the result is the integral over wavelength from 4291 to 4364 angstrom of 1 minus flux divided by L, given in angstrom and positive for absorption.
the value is 4.15 angstrom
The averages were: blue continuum 11.2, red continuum 13.1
